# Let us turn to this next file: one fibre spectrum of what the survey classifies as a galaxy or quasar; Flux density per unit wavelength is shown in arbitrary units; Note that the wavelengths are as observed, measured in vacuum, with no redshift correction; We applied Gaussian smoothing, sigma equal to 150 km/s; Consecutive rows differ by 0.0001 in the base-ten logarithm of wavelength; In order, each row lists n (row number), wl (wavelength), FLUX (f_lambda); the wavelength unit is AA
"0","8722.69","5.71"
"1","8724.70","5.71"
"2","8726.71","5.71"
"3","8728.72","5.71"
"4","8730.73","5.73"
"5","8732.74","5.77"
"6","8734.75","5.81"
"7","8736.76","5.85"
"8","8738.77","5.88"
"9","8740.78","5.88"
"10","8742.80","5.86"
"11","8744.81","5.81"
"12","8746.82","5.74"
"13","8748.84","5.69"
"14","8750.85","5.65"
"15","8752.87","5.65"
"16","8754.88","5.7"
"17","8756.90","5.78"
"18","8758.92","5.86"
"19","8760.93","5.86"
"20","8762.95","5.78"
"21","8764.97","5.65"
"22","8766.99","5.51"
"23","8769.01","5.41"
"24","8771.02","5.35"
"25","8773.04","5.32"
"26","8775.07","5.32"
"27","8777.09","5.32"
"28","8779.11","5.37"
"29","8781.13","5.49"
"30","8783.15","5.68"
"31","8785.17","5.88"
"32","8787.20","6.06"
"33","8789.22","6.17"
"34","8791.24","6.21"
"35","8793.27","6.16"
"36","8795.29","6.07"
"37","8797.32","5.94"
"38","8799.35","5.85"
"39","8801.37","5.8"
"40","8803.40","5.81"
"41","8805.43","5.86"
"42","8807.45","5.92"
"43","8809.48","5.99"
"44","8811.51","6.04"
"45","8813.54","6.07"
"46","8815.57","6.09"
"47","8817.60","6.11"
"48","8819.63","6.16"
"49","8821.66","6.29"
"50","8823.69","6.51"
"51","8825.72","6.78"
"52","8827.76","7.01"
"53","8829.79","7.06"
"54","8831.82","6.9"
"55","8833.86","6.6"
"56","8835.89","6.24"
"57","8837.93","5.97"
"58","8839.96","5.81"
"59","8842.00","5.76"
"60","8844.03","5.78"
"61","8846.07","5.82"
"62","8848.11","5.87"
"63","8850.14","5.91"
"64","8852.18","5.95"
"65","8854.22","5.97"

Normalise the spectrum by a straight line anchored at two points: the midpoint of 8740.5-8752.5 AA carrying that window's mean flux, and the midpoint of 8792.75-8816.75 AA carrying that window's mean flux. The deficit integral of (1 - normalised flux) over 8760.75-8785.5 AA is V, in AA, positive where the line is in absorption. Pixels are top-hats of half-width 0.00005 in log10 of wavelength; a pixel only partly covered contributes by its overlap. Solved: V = 1.4 AA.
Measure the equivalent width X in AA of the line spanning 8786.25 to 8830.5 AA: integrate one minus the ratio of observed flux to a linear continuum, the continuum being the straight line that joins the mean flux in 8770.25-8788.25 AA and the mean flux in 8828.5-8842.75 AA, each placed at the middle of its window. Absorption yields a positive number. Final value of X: -1.6 AA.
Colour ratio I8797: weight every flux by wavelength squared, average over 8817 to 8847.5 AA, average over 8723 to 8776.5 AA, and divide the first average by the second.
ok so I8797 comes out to 1.13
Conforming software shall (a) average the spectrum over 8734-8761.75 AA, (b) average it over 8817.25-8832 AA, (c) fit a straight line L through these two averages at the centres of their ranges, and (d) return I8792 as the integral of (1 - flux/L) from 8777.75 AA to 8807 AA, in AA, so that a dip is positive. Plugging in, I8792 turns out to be 1.8 AA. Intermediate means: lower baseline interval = 5.79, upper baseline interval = 6.61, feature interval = 5.88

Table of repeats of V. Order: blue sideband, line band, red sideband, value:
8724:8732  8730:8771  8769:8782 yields -1.4 AA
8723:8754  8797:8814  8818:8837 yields 1.3 AA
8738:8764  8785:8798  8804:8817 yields -0.4 AA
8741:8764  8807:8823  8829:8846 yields 0.0 AA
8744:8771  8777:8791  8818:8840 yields 0.5 AA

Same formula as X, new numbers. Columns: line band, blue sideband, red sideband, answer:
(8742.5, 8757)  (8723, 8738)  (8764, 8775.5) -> -0.3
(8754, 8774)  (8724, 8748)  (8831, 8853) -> 0.8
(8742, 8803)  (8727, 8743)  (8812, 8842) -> 3.1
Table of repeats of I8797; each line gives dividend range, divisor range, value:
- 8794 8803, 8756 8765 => 1.03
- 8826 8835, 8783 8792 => 1.15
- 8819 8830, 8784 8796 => 1.10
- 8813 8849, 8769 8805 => 1.10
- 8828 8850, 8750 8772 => 1.12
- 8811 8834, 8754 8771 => 1.16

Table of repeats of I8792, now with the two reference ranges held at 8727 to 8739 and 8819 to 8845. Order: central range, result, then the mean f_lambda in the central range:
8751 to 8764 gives 0.4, 5.76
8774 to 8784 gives 1.0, 5.43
